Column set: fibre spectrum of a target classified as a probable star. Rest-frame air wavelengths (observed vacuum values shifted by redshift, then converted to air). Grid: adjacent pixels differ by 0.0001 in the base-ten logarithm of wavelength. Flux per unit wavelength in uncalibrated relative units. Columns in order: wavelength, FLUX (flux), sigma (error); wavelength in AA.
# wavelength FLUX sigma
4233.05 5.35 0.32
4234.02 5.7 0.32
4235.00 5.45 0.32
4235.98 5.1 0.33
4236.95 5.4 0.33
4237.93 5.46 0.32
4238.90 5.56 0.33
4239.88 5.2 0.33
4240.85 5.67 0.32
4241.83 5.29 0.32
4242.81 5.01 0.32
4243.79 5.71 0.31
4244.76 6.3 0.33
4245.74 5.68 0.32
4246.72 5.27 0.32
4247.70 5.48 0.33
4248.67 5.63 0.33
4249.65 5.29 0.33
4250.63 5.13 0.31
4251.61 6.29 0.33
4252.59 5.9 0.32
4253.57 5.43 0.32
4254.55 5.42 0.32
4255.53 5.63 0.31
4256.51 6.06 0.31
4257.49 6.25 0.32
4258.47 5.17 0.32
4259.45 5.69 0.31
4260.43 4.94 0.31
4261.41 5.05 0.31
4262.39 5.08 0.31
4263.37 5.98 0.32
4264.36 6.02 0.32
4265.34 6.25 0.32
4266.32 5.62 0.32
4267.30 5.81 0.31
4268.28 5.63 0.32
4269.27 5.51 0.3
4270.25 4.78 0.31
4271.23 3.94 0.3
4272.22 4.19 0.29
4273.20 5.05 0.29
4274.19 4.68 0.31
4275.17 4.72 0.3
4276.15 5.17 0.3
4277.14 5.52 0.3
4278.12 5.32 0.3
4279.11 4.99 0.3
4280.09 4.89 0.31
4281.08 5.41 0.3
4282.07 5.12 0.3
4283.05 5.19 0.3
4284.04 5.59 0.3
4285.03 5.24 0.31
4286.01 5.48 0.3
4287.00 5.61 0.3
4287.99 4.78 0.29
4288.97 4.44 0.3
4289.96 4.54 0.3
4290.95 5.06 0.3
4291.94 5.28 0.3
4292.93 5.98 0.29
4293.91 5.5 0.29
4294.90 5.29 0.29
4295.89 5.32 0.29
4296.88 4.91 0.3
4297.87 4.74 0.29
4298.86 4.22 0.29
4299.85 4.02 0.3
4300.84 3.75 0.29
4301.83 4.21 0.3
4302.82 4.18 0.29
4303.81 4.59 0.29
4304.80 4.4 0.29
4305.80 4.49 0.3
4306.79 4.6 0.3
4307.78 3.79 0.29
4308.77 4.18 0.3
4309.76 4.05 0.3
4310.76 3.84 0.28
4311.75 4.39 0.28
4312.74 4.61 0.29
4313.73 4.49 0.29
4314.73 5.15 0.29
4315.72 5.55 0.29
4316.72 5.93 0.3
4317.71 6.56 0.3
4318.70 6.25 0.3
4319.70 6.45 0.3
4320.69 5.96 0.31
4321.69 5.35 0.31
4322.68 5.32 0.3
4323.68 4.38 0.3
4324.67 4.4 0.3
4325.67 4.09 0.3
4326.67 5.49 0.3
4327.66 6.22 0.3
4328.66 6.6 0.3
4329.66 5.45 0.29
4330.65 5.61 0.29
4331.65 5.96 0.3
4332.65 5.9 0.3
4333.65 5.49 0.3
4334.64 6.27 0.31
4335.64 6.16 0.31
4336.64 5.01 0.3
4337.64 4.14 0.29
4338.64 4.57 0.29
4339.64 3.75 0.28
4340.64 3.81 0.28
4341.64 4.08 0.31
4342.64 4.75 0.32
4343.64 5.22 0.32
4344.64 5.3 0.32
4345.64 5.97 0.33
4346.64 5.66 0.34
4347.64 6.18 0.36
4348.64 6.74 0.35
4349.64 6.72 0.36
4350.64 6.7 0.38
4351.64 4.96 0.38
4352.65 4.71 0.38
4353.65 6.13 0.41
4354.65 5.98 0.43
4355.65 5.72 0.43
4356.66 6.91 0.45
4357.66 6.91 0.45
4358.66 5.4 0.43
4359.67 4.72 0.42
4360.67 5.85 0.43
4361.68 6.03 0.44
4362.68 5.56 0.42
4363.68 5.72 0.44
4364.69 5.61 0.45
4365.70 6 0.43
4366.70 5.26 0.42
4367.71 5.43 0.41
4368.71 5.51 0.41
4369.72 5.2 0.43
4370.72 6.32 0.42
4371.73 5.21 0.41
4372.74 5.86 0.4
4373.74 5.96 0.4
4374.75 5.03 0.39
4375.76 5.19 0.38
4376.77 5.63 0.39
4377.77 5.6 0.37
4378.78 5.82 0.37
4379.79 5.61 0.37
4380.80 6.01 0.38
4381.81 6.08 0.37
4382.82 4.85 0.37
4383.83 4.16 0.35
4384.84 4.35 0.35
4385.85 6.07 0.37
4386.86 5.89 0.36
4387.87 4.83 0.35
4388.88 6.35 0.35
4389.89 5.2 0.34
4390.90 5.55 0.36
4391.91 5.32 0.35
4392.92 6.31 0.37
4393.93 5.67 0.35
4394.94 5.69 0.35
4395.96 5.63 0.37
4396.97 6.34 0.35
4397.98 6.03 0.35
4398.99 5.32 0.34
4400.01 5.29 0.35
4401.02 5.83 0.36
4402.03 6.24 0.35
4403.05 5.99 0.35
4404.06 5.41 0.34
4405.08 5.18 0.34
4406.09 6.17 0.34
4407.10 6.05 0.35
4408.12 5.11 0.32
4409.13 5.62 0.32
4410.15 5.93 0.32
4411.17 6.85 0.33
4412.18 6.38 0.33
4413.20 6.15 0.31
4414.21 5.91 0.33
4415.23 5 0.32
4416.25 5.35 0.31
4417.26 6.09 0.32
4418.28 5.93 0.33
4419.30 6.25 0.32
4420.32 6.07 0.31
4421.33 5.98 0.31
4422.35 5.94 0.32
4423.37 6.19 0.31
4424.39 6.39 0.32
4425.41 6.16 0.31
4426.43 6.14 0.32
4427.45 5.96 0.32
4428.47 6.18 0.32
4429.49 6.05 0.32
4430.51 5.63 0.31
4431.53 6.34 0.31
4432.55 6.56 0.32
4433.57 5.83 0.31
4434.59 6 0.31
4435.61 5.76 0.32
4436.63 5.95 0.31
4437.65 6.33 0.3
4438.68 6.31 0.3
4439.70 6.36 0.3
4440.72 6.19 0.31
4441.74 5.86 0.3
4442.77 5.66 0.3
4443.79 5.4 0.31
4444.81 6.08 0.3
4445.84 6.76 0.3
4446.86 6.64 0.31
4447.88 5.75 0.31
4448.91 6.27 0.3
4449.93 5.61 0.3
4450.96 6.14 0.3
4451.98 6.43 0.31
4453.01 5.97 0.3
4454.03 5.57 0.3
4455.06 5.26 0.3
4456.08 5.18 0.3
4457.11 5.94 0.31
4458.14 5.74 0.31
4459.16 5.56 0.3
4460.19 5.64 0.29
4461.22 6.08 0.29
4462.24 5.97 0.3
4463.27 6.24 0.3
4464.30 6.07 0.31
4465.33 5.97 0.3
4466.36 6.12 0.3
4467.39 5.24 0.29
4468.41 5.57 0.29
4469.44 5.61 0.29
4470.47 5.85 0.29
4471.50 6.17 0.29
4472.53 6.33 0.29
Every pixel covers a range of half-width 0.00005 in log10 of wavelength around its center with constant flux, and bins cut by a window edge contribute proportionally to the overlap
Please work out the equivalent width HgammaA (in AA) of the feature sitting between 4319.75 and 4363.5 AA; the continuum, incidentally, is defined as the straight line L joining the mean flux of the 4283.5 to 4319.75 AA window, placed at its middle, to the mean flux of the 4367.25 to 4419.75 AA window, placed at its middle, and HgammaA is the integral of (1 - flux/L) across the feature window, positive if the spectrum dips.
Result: -2.3 AA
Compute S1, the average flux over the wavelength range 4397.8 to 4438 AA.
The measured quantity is 5.94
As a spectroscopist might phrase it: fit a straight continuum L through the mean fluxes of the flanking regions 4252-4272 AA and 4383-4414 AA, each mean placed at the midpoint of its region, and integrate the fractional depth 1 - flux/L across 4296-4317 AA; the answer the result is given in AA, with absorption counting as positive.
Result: 4.07 AA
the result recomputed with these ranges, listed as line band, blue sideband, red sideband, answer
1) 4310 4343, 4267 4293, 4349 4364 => 2.1 AA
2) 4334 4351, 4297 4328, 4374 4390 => -0.9 AA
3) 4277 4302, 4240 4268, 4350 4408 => 2.7 AA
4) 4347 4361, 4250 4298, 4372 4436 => -0.9 AA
